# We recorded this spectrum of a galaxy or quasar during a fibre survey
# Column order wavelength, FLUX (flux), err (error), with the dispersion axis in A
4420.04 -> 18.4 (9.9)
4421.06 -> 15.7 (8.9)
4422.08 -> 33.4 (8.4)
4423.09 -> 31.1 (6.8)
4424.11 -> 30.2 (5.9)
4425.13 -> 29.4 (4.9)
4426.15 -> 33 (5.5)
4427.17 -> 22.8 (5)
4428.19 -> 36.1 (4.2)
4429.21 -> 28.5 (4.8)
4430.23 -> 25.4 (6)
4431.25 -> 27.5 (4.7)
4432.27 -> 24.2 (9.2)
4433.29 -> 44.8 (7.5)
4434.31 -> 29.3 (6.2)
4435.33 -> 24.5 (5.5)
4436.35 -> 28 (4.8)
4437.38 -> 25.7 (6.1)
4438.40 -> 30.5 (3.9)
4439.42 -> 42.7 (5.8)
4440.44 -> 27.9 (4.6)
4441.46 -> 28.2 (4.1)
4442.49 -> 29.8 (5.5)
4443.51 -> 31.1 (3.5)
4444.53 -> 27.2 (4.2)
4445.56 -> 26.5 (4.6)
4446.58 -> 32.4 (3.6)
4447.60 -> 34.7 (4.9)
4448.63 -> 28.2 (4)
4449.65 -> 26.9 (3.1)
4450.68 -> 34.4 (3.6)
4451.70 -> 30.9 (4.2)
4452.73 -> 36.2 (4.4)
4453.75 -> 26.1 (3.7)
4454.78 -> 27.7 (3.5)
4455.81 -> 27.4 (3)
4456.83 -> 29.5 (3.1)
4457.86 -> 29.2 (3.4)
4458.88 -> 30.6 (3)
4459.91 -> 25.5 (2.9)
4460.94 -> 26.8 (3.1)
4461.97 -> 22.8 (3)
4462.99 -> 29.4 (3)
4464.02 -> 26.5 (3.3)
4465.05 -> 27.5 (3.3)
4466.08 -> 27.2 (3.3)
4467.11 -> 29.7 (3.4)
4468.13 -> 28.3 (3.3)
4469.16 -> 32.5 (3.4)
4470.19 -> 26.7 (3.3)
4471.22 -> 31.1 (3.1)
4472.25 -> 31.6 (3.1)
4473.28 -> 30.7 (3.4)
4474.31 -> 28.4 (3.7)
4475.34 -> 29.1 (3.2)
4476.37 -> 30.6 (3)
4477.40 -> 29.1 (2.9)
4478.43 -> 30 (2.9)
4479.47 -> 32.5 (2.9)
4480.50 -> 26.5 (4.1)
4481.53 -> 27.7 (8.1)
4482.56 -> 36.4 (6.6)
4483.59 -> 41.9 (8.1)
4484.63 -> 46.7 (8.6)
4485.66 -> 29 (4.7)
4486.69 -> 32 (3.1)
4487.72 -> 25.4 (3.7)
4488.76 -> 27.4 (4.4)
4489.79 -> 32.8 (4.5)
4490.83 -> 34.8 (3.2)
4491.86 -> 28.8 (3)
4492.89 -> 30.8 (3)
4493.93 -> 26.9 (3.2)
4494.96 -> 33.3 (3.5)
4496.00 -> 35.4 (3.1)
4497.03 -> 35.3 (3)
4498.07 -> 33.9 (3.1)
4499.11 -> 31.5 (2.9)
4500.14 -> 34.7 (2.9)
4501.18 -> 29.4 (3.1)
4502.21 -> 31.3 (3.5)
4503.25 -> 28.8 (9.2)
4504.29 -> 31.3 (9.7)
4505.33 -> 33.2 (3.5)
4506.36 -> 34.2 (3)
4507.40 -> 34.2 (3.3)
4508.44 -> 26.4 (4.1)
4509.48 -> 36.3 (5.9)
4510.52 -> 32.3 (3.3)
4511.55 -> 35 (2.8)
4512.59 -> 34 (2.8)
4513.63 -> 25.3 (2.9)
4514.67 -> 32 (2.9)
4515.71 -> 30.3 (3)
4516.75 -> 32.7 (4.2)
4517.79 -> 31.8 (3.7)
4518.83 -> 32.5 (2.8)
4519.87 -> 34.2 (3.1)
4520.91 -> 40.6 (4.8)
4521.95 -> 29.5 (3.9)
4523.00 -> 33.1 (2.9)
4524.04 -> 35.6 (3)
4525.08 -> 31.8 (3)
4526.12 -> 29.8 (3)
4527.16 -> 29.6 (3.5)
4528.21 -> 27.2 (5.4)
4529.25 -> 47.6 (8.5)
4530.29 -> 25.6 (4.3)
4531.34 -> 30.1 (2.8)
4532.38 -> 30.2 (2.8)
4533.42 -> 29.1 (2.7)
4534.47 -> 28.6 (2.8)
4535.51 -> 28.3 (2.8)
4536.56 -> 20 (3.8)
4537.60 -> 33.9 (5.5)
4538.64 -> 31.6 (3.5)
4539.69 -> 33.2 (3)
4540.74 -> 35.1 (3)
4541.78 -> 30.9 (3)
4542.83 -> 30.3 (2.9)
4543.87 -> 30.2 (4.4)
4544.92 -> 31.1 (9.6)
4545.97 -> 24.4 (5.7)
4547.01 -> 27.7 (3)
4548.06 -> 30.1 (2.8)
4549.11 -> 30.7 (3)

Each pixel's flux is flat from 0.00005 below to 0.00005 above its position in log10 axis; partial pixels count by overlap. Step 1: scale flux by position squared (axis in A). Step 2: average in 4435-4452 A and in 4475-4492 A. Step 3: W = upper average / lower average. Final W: 1.08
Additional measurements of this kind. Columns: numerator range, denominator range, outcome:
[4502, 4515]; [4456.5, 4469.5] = 1.16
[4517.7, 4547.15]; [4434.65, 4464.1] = 1.11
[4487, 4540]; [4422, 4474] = 1.10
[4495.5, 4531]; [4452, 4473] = 1.16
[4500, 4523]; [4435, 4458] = 1.11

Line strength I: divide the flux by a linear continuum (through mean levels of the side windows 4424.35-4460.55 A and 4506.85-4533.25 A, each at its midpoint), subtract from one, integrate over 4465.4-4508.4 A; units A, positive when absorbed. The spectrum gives -0.3 A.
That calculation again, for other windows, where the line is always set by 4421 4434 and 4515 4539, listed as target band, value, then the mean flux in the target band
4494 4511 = -0.7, 32.4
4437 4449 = -0.1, 30.5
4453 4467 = 1.3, 27.6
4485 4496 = 0.1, 30.6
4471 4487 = -0.7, 32.1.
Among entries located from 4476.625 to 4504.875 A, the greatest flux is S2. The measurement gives 46.7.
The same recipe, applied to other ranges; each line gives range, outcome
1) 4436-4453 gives 42.7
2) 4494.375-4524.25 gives 40.6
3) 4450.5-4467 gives 36.2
